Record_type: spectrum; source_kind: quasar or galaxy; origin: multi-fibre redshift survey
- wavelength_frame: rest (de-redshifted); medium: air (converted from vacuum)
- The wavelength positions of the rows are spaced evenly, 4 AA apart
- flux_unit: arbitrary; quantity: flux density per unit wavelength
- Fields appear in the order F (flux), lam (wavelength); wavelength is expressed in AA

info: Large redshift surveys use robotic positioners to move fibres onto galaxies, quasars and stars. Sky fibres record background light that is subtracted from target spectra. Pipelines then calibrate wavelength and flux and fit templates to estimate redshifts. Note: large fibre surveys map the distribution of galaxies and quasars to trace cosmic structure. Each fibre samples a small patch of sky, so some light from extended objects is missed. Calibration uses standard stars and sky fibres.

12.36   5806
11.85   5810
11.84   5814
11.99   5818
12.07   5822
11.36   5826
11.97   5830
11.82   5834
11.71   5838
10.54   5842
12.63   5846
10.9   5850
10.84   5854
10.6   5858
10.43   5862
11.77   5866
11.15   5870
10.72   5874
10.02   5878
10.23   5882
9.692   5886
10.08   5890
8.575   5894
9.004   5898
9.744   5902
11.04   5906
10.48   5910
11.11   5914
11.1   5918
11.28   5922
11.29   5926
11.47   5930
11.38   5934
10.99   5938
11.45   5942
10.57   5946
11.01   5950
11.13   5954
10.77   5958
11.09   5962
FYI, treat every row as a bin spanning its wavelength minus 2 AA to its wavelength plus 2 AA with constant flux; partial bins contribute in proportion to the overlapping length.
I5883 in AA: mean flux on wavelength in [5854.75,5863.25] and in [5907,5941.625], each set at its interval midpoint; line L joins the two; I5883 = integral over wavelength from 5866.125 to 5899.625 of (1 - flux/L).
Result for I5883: 2.3 AA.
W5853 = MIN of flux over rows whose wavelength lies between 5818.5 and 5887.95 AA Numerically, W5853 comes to 9.692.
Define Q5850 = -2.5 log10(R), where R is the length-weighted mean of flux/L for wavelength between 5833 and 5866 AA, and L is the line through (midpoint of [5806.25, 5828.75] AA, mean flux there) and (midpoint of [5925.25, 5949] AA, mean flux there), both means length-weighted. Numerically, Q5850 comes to 0.046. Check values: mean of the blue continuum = 11.9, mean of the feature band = 11.2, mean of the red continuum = 11.2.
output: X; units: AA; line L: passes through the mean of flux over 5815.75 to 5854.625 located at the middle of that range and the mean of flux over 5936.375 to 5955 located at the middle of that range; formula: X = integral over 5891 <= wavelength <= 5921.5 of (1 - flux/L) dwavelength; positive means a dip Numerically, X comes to 2.8 AA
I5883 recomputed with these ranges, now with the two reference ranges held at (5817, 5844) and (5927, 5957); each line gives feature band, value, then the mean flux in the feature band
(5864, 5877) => 0.4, 11.1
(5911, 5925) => 0.1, 11.1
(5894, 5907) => 1.9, 9.64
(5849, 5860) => 0.7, 10.8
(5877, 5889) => 1.5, 9.99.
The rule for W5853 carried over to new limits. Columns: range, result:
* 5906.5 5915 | 10.48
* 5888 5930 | 8.575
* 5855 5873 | 10.43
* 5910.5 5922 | 11.1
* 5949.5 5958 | 10.77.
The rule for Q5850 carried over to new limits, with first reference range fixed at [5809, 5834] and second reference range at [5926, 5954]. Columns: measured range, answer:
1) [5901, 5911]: 0.09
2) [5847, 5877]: 0.06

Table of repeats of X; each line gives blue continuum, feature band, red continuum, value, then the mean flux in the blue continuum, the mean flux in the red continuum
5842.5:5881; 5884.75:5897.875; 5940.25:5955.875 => 1.93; 11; 11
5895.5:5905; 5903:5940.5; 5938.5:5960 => -3.48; 9.51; 11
